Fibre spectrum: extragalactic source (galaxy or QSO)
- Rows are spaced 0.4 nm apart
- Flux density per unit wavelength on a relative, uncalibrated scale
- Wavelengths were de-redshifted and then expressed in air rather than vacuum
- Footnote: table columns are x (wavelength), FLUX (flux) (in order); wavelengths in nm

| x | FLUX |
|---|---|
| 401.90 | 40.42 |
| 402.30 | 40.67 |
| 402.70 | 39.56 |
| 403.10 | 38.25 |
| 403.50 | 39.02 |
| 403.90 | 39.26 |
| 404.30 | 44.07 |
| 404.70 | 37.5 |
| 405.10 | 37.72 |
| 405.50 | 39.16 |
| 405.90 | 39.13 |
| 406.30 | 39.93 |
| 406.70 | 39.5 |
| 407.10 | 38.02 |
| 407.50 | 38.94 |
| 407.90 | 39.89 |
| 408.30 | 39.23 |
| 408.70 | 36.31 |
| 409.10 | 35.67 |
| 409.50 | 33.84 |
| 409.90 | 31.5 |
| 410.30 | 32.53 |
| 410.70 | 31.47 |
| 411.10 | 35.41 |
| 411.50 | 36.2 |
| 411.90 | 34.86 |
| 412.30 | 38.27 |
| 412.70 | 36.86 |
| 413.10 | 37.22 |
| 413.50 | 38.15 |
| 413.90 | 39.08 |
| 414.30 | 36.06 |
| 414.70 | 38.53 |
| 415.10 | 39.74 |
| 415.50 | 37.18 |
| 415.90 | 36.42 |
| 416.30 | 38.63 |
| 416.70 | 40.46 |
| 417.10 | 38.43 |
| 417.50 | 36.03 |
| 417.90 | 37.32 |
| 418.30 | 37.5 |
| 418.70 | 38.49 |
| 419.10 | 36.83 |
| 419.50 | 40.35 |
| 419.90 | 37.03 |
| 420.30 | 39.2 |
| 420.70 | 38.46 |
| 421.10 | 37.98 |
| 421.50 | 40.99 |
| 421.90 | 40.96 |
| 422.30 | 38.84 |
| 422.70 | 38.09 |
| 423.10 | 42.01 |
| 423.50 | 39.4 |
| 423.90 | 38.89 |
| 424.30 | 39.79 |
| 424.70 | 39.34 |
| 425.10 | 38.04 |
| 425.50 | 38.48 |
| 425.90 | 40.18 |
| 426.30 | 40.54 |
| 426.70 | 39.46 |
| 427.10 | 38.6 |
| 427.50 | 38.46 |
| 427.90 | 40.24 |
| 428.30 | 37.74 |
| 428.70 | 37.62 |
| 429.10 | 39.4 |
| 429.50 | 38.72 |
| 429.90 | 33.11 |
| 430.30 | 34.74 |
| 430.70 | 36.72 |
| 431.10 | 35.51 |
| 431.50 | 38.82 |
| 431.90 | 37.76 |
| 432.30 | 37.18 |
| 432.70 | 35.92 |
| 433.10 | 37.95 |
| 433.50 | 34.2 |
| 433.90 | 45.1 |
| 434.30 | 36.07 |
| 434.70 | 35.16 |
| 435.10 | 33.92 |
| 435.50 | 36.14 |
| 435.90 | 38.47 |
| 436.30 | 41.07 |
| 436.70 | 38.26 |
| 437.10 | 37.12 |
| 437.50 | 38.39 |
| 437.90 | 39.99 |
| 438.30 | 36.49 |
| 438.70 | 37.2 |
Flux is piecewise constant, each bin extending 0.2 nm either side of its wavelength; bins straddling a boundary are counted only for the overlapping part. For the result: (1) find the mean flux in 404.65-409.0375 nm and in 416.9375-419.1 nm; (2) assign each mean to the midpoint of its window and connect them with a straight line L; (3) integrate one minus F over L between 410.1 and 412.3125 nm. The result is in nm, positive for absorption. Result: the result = 0.213 nm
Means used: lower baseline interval 38.6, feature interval 34.5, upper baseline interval 37.5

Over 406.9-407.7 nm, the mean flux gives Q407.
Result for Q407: 38.5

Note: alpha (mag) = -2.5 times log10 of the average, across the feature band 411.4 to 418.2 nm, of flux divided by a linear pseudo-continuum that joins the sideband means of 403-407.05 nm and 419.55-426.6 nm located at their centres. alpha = 0.05 mag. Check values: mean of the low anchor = 39.3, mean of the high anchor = 39.3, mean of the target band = 37.6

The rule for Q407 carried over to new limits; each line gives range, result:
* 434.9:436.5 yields 37.4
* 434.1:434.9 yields 35.6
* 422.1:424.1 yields 39.4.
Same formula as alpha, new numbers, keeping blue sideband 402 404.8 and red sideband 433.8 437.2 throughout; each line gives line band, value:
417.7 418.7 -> 0.036 mag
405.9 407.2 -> 0.012 mag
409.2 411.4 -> 0.185 mag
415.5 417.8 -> 0.031 mag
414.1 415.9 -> 0.039 mag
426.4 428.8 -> -0.015 mag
